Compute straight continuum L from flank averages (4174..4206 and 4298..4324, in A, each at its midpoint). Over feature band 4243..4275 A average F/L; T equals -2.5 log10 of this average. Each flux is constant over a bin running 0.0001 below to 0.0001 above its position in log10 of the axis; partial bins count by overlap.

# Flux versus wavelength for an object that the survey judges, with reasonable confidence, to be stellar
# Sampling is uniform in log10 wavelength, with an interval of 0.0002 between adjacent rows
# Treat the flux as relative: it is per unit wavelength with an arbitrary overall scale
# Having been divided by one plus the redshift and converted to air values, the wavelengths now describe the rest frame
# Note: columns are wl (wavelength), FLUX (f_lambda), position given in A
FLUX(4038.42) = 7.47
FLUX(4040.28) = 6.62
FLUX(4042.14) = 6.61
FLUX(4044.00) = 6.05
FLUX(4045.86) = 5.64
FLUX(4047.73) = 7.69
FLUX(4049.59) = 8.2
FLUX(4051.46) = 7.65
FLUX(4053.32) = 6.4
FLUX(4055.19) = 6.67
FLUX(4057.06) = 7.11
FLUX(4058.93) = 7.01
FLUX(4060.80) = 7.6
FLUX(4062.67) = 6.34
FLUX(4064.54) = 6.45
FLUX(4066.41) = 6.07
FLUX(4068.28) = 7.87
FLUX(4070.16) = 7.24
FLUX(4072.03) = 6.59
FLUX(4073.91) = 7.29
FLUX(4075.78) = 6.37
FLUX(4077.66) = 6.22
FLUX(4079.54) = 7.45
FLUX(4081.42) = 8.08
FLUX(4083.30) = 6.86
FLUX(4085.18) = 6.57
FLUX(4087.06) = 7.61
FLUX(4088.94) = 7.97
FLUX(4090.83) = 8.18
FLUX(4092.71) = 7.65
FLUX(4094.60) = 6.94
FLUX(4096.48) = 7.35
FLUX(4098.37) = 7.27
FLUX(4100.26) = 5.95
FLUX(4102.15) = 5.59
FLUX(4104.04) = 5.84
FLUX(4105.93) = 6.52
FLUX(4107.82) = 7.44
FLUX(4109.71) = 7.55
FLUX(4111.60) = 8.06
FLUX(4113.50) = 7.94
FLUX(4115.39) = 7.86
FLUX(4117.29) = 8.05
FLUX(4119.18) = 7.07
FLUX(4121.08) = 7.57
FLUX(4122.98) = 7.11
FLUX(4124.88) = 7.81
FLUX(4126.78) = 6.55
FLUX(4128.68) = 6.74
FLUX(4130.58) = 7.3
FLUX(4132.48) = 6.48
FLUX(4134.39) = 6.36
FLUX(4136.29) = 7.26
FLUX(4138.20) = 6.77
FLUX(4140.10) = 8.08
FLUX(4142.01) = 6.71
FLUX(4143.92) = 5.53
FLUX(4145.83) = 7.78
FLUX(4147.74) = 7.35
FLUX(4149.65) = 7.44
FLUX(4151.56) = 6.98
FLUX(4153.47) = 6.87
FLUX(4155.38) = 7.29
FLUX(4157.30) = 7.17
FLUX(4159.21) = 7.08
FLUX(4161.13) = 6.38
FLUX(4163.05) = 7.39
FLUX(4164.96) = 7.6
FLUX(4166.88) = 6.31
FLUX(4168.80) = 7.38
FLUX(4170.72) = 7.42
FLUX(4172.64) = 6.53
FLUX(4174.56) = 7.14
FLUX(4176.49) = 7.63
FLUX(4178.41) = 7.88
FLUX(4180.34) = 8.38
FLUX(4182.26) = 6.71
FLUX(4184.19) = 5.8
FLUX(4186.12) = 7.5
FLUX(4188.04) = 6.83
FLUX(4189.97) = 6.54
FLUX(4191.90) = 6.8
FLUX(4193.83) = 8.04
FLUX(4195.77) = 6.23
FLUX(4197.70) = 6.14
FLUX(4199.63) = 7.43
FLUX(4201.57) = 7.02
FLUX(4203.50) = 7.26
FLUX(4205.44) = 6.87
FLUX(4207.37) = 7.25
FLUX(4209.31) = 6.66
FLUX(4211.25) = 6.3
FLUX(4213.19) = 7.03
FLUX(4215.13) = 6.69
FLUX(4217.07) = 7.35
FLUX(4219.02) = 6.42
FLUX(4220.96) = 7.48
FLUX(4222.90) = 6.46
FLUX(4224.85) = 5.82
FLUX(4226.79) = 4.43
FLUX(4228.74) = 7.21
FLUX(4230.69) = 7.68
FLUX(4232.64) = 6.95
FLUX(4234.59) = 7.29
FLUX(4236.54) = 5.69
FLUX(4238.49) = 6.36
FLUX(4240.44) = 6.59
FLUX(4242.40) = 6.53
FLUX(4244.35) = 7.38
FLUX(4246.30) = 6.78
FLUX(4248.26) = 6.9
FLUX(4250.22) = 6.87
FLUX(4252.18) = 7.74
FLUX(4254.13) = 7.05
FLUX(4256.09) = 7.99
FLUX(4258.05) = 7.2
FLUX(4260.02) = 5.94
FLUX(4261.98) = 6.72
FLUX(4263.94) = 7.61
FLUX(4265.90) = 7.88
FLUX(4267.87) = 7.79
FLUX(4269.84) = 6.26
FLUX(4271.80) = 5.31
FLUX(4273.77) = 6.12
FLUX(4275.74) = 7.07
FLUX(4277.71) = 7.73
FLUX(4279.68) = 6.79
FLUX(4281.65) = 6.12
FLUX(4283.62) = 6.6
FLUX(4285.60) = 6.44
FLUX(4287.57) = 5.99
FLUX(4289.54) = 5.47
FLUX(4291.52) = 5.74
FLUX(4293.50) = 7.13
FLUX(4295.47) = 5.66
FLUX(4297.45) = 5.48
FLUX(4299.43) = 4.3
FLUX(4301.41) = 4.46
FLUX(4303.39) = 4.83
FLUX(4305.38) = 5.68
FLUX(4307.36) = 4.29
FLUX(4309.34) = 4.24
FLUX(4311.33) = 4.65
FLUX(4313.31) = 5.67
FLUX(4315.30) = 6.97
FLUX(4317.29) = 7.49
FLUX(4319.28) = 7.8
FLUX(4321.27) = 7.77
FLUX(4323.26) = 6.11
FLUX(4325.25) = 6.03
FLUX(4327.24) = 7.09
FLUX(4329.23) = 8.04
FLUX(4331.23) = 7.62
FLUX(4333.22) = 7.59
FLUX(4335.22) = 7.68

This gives -0.11 mag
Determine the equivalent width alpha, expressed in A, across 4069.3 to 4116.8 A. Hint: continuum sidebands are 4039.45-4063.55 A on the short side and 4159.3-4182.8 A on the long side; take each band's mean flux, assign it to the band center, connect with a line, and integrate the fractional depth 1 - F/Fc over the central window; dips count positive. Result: -0.9 A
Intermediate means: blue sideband 6.89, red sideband 7.23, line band 7.14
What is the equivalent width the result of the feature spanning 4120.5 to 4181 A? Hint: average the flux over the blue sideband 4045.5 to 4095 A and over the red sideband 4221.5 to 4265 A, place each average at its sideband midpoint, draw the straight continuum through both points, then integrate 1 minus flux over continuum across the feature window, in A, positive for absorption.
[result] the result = -1.4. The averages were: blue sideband 7.12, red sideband 6.79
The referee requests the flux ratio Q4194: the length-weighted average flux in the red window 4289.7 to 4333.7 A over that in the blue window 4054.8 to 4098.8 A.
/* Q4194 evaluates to 0.86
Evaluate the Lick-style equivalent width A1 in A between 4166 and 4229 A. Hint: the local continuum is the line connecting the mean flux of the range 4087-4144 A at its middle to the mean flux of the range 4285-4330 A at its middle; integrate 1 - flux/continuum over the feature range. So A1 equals -2.18 A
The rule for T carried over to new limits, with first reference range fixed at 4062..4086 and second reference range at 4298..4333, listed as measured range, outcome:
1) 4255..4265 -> -0.13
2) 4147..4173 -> -0.08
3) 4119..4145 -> -0.04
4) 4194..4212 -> -0.06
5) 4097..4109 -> 0.05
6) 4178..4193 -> -0.08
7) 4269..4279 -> -0.05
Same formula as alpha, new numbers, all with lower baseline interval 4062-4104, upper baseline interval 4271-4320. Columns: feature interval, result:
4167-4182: -2.0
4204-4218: -1.2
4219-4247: -1.7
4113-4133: -1.6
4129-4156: -1.3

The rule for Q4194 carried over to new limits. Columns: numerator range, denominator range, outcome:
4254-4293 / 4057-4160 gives 0.94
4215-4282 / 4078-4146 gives 0.95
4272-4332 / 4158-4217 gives 0.88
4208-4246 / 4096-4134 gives 0.94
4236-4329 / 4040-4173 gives 0.91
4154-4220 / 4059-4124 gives 0.98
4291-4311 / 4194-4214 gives 0.75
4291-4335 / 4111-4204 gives 0.86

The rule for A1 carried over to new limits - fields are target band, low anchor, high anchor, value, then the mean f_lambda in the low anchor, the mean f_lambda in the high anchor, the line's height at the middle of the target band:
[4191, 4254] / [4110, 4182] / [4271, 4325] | -1.9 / 7.22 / 6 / 6.61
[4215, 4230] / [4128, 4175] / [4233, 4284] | 0.9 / 7.01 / 6.86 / 6.91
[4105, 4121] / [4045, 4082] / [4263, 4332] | -1.7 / 6.99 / 6.29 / 6.84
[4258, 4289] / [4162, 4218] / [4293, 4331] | -1.8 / 7.04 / 6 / 6.33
